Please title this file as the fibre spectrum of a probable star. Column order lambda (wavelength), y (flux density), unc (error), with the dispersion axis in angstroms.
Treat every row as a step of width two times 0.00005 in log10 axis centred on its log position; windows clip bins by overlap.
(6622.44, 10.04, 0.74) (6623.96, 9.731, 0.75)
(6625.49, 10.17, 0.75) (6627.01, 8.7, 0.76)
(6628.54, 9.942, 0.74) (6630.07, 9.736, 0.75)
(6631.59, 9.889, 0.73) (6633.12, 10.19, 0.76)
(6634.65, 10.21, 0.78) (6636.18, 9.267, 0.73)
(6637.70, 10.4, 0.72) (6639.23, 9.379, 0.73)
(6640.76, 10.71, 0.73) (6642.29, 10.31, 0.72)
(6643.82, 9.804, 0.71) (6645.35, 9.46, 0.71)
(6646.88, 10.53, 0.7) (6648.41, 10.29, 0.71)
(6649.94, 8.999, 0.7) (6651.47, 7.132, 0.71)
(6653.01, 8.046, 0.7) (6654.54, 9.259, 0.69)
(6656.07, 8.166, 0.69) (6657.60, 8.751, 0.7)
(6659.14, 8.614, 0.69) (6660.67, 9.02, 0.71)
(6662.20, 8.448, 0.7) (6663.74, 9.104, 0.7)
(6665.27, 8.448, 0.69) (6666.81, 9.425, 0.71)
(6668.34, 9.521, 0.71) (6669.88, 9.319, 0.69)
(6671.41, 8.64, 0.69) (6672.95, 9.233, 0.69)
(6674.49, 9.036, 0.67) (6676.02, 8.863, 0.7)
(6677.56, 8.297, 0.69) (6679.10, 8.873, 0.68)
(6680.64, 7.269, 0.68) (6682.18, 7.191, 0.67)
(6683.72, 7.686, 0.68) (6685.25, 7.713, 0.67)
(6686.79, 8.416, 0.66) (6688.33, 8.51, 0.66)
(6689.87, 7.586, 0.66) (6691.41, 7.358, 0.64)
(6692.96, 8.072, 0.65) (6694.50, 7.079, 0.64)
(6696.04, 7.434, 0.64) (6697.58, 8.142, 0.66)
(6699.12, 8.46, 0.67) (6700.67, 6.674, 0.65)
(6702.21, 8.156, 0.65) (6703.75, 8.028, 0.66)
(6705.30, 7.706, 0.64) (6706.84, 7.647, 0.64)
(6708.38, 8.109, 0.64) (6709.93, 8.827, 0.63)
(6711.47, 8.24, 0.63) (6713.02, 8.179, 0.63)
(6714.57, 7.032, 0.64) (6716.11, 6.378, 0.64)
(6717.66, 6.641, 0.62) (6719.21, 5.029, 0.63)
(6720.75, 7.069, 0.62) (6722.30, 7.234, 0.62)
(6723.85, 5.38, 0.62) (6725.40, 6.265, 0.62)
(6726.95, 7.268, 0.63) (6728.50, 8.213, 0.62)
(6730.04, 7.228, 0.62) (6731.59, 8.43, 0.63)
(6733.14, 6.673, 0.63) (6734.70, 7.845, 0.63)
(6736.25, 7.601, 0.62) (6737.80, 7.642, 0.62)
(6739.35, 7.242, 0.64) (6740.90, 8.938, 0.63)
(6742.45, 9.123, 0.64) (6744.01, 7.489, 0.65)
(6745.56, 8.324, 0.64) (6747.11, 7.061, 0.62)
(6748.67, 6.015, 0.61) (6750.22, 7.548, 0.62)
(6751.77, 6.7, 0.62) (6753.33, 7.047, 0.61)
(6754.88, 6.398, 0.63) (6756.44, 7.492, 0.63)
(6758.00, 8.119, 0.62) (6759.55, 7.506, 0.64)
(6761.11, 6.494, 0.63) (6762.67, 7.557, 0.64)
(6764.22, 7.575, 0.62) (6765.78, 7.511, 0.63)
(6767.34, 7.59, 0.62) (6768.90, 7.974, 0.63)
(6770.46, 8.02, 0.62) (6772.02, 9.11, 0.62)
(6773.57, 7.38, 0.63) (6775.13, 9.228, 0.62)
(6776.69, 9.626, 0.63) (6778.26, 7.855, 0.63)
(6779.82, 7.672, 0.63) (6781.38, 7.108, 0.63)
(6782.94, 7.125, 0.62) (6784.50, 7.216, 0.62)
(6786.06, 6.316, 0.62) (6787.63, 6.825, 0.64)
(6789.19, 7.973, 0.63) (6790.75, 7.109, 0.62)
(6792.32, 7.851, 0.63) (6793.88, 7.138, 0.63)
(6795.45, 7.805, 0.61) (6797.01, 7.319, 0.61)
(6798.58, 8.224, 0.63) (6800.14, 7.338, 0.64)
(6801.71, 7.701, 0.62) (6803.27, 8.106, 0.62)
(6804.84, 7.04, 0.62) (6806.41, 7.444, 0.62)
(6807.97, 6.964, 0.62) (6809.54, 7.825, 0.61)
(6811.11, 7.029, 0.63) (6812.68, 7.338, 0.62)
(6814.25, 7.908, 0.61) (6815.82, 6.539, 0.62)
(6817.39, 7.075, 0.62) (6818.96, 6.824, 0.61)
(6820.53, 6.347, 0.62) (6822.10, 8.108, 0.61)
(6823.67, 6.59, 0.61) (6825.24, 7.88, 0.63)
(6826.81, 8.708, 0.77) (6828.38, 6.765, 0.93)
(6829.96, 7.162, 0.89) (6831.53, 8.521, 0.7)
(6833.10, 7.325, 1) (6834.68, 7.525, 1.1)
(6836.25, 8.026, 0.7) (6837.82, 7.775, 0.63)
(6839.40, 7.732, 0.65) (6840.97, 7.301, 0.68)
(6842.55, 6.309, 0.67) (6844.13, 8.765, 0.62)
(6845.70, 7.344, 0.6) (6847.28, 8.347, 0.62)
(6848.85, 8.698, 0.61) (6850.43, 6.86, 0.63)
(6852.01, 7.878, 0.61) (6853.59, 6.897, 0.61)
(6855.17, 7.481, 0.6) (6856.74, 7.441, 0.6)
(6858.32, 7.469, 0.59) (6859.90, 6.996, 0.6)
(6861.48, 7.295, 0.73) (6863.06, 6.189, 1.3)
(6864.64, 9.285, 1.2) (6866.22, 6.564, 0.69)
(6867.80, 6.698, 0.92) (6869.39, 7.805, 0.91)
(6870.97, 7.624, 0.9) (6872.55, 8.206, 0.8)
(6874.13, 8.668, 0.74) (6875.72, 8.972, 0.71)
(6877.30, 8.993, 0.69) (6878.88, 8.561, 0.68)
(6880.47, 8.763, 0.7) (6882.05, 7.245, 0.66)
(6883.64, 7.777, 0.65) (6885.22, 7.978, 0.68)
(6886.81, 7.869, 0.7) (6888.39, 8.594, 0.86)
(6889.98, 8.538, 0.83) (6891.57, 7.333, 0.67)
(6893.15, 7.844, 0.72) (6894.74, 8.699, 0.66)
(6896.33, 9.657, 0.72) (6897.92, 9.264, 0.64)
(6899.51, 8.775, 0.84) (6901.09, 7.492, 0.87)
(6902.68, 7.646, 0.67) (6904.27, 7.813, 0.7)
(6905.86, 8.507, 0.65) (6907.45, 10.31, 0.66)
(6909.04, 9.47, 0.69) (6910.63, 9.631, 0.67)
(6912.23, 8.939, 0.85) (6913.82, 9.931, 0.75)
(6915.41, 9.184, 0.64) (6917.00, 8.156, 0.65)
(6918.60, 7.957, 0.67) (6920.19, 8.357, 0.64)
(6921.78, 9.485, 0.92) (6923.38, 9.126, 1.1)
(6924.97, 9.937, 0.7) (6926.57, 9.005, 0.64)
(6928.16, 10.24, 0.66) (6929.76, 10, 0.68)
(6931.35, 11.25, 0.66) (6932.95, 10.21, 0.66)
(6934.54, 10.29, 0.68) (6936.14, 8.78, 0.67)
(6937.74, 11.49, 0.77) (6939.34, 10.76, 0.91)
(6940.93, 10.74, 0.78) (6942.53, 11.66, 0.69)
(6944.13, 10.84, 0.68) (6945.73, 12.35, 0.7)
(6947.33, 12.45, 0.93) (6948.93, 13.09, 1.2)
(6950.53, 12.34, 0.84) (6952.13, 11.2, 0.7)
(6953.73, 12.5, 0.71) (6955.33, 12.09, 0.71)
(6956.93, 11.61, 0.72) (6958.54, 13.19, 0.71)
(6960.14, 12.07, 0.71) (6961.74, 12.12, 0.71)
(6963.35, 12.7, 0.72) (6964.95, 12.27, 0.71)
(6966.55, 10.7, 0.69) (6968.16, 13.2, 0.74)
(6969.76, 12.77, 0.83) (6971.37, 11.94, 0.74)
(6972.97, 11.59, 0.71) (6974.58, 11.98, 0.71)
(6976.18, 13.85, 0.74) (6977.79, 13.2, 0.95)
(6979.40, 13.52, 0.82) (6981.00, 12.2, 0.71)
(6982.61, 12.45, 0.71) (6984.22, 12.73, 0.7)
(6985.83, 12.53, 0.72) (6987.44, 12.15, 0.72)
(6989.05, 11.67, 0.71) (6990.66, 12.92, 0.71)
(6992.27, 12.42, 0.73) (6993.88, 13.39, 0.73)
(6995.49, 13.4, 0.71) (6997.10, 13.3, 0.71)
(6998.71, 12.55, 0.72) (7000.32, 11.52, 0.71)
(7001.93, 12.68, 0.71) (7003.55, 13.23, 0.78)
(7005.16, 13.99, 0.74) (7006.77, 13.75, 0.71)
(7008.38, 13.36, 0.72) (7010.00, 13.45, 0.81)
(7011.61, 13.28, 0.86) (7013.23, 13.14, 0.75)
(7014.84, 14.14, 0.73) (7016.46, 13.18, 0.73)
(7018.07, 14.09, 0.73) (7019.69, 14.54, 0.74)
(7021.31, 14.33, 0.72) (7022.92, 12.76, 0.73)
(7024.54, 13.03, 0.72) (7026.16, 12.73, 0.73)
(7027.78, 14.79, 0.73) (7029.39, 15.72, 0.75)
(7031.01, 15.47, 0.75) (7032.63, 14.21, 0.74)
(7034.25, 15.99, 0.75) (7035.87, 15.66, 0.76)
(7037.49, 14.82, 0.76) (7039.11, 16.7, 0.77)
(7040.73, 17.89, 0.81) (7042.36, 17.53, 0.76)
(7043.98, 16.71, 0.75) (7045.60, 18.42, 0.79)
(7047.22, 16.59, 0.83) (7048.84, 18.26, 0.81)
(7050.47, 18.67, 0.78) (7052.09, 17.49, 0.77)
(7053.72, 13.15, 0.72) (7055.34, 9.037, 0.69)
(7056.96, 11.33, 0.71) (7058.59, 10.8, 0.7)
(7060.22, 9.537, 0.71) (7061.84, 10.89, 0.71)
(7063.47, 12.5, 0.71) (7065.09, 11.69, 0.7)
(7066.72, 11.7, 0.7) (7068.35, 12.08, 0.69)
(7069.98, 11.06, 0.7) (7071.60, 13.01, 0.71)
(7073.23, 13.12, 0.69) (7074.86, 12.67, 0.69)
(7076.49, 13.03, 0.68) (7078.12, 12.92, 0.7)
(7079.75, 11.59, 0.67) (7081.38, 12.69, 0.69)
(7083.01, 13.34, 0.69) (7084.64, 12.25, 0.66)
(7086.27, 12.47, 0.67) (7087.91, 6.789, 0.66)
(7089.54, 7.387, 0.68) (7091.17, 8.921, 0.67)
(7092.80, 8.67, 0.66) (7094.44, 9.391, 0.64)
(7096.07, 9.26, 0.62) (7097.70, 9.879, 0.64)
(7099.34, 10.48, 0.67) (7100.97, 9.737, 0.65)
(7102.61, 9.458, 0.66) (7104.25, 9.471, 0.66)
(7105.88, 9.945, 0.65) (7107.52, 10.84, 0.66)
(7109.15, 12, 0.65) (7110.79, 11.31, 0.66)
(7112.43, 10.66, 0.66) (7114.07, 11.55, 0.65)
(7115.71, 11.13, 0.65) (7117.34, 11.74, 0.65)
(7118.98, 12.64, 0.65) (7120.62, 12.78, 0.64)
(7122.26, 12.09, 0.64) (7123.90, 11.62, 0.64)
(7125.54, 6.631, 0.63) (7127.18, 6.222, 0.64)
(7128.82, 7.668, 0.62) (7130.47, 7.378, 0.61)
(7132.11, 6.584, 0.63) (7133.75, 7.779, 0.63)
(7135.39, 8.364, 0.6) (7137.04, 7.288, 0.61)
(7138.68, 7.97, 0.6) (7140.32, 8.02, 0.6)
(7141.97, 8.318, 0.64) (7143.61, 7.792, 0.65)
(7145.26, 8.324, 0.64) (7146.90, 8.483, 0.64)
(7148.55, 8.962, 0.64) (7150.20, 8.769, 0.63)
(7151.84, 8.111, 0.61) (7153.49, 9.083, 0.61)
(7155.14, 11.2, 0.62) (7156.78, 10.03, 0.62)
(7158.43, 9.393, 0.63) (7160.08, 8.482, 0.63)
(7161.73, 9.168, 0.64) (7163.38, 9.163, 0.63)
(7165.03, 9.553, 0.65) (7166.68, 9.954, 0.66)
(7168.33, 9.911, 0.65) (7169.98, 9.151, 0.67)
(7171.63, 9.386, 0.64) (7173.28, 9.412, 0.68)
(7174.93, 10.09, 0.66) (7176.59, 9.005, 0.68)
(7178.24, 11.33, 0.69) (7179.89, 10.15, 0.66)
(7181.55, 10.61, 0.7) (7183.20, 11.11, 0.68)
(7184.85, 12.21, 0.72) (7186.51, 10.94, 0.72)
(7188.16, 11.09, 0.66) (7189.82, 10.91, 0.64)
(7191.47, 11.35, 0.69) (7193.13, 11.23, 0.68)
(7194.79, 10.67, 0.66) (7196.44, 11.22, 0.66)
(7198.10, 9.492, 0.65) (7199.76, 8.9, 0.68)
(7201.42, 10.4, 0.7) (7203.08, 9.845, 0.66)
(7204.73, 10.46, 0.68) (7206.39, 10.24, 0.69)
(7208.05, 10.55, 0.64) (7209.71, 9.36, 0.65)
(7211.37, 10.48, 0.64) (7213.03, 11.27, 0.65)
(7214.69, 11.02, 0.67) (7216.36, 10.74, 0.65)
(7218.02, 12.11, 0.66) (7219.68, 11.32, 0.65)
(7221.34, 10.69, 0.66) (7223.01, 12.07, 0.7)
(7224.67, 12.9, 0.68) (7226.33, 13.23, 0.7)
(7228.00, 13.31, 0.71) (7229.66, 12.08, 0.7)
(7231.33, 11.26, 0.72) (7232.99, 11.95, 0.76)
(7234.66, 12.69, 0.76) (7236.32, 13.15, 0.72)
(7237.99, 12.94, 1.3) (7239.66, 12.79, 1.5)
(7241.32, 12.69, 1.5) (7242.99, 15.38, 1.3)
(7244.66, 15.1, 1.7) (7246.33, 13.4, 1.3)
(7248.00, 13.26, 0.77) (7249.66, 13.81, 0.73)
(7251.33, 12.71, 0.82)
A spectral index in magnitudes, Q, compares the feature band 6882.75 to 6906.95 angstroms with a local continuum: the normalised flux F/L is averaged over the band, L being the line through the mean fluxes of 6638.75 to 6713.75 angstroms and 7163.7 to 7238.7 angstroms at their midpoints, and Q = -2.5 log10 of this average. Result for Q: 0.153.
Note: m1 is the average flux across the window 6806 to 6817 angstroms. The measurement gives 7.28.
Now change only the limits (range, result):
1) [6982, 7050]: 14.2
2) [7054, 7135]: 10.6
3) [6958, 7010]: 12.7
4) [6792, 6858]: 7.5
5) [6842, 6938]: 8.47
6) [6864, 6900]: 8.24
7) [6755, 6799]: 7.64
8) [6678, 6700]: 7.84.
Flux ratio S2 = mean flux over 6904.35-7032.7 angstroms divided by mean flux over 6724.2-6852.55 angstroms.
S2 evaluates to 1.58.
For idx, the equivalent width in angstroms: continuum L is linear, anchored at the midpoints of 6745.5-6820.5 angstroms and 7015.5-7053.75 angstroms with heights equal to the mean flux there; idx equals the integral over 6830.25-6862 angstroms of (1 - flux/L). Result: 6.3 angstroms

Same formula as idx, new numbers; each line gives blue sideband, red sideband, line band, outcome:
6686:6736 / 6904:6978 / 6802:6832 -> 5.6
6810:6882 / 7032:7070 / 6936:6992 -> -3.3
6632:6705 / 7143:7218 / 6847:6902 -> 7.6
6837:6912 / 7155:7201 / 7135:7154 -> 3.2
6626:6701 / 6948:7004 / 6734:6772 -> 8.9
